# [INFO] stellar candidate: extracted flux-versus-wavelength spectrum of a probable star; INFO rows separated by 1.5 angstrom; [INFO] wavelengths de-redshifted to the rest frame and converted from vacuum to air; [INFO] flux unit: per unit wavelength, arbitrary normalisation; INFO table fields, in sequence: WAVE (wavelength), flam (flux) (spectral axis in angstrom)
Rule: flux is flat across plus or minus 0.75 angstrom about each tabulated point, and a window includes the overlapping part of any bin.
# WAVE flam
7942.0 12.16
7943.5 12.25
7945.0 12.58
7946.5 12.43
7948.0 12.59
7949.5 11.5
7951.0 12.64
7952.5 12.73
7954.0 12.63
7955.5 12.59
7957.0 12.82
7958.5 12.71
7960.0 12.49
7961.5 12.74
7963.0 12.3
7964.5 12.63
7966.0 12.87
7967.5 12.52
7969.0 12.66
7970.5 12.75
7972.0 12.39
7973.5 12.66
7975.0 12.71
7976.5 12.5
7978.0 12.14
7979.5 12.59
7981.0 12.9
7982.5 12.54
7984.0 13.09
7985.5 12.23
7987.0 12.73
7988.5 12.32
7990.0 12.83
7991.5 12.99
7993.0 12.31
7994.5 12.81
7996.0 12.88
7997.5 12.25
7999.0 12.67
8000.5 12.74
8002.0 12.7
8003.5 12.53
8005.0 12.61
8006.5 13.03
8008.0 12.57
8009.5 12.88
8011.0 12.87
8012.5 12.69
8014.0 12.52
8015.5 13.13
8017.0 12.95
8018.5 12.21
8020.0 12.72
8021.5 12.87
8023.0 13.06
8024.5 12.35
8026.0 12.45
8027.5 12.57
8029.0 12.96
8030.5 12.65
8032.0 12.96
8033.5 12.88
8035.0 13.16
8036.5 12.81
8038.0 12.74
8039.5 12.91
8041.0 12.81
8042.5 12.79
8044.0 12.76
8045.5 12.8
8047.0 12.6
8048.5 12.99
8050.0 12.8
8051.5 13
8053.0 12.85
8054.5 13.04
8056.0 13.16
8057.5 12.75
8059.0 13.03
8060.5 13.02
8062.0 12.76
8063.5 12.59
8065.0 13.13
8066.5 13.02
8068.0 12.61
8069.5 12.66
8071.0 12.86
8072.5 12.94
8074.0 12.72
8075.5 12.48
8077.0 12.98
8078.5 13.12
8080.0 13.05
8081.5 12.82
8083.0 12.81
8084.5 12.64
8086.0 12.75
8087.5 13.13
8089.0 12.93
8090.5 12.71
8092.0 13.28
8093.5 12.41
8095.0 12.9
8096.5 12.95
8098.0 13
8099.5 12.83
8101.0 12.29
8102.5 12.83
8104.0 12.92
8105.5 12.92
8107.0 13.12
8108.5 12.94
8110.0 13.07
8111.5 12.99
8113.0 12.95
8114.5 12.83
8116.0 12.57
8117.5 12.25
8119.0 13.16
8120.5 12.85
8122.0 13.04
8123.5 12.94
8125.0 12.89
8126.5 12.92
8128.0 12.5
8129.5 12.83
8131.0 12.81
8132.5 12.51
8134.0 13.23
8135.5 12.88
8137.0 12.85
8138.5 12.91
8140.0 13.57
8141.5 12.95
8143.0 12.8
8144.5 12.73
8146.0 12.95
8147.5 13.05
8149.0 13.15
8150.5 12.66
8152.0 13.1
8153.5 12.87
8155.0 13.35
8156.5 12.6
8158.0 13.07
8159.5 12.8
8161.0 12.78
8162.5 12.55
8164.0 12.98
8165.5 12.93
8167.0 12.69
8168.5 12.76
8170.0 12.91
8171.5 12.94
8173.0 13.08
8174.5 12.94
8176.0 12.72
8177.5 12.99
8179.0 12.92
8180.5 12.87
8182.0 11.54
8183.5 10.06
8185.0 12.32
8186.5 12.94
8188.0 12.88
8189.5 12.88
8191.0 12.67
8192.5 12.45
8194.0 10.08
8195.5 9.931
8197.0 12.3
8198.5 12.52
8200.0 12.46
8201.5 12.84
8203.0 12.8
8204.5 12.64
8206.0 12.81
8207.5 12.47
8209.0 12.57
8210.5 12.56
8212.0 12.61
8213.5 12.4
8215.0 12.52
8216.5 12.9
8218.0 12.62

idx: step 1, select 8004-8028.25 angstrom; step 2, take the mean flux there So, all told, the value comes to 12.7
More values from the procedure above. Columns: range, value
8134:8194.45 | 12.7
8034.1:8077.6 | 12.9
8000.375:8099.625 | 12.8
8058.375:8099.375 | 12.9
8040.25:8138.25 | 12.9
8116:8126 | 12.8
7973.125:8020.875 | 12.7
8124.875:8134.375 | 12.8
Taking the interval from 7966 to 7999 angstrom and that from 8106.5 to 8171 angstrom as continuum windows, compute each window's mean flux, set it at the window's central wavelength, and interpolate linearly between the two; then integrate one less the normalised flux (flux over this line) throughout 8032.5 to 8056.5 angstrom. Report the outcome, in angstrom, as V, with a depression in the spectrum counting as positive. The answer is -0.3 angstrom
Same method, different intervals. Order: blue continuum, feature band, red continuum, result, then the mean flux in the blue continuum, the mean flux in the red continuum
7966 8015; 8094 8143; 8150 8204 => -1.2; 12.7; 12.5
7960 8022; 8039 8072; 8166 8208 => -0.7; 12.7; 12.4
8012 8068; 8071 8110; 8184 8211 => -0.6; 12.8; 12.3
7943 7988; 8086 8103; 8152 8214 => -0.4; 12.6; 12.5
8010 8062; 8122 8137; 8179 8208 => -0.5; 12.8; 12.2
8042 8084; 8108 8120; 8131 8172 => 0.0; 12.9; 12.9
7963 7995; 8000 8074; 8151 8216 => -1.2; 12.6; 12.5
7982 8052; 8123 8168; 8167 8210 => -1.4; 12.7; 12.4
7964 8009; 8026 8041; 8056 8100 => -0.1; 12.6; 12.9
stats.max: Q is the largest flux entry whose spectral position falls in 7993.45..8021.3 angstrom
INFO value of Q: 13.13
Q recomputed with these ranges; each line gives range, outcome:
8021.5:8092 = 13.28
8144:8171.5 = 13.35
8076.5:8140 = 13.57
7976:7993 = 13.09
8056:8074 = 13.16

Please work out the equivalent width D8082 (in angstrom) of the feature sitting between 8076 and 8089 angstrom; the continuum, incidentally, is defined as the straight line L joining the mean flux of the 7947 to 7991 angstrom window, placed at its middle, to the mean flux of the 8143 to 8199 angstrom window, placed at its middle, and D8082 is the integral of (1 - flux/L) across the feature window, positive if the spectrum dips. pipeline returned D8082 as -0.3 angstrom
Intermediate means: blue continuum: 12.6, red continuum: 12.6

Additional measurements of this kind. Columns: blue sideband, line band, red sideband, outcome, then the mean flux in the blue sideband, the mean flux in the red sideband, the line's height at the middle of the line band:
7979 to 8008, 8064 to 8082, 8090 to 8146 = -0.09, 12.7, 12.9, 12.8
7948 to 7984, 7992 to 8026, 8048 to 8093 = 0.02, 12.6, 12.9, 12.7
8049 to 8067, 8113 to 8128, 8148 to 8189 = -0.01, 12.9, 12.7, 12.8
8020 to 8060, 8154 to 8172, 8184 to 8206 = -0.70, 12.8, 12.3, 12.4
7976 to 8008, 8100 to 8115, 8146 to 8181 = -0.08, 12.6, 12.9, 12.8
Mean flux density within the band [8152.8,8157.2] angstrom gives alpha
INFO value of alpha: 12.9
